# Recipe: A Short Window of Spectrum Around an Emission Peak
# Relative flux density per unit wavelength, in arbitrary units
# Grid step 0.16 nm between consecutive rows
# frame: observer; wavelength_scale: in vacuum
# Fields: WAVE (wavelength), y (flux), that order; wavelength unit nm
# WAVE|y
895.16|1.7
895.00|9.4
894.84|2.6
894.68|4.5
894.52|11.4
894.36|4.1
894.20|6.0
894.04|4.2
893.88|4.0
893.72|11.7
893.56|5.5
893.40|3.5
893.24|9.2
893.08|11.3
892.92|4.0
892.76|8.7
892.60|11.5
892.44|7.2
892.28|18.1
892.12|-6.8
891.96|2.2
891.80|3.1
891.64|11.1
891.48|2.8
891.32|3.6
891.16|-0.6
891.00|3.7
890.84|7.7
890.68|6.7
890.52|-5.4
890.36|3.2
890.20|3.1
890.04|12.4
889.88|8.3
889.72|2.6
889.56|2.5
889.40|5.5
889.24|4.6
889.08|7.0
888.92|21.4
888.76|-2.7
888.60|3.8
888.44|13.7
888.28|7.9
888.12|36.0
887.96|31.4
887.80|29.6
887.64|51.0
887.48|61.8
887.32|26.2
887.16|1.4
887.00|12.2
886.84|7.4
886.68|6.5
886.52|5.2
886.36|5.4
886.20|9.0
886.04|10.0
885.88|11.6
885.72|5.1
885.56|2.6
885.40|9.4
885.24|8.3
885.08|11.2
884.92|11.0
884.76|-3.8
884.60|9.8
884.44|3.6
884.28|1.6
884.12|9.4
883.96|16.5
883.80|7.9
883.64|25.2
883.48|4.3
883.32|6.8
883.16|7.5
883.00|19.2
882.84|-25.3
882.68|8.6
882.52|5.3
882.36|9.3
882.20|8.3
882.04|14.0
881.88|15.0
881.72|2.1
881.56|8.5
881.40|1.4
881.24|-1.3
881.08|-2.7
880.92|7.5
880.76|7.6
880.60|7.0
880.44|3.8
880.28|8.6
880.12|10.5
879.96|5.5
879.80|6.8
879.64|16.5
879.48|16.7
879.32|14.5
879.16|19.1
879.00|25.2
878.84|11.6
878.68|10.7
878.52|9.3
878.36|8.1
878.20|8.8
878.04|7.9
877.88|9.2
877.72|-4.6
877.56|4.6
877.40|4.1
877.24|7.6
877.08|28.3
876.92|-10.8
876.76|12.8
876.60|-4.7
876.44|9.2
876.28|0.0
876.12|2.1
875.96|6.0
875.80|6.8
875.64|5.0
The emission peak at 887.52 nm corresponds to [O III]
